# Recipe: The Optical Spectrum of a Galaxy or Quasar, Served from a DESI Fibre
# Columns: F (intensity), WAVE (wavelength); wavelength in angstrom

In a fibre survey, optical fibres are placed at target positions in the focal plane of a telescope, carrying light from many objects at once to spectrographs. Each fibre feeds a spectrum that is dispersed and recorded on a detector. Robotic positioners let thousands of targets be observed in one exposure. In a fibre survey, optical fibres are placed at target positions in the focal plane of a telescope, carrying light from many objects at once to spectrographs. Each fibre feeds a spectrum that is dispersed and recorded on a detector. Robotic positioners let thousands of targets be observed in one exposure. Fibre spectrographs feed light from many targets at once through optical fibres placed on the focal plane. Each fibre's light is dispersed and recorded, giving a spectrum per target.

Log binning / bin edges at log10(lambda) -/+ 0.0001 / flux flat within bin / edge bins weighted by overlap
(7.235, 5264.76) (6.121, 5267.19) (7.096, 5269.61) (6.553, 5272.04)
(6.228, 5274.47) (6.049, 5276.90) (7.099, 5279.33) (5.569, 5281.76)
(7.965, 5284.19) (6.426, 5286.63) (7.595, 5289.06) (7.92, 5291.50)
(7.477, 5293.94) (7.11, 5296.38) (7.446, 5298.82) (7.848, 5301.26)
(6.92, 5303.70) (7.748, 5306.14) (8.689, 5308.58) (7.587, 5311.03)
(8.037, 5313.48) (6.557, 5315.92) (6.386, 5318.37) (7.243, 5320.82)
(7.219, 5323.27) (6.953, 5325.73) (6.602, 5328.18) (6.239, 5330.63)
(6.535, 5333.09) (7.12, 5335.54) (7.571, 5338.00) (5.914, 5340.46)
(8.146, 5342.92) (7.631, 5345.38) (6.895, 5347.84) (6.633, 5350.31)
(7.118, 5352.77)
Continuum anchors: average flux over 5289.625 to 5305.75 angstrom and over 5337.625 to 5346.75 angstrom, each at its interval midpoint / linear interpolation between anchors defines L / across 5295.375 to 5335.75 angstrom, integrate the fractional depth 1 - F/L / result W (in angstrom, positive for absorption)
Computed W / 1.14 angstrom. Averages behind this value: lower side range 7.47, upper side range 7.29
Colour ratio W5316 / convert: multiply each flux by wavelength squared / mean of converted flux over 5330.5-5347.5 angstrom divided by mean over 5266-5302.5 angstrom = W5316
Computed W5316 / 1.0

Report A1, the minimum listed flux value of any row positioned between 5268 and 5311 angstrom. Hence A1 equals 5.569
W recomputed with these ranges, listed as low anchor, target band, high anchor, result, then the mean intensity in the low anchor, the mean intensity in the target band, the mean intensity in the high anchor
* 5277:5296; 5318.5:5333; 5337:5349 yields 0.8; 7.08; 6.79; 7.23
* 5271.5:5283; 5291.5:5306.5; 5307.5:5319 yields -0.9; 6.29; 7.45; 7.49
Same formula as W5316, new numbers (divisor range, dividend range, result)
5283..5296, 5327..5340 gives 0.92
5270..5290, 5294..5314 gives 1.15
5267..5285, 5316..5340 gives 1.06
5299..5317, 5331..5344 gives 0.93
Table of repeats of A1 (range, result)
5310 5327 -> 6.386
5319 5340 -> 6.239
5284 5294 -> 6.426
